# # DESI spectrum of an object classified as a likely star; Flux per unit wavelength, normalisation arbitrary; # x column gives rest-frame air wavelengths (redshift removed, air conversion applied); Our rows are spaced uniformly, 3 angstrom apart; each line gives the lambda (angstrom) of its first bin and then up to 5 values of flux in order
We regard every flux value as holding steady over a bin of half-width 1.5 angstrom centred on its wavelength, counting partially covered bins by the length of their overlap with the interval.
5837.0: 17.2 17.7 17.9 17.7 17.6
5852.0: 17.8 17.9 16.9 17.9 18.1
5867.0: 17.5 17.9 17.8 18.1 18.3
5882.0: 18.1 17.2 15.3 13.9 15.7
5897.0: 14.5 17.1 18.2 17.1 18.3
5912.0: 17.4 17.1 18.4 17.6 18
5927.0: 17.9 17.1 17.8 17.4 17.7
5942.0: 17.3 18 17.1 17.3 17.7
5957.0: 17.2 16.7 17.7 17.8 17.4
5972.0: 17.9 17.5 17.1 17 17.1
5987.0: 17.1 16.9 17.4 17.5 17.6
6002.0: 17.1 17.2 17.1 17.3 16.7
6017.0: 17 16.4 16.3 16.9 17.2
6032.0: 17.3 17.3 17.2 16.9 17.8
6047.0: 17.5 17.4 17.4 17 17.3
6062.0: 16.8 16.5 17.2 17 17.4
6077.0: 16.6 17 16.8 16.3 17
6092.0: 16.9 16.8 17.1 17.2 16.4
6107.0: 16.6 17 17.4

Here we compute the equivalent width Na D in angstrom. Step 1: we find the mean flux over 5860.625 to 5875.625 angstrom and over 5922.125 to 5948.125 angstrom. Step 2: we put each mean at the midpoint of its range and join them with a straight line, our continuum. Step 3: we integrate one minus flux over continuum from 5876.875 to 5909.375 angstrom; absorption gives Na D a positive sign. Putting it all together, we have 2.00 angstrom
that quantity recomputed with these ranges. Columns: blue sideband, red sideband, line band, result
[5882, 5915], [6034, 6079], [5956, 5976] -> -0.8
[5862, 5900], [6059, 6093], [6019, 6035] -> 0.0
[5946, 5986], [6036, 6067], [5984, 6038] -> 0.6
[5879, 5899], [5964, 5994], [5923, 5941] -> -1.1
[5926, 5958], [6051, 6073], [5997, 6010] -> 0.0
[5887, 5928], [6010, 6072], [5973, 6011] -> -0.5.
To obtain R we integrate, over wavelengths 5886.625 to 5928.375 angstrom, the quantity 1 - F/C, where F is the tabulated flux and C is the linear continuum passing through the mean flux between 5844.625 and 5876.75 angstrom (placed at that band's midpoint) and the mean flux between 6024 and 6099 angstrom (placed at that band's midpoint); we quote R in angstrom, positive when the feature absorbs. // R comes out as 1.6 angstrom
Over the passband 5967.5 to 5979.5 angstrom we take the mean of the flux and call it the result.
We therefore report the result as 17.5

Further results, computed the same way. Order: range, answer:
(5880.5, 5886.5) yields 17.7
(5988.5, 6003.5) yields 17.3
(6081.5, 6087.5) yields 16.6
